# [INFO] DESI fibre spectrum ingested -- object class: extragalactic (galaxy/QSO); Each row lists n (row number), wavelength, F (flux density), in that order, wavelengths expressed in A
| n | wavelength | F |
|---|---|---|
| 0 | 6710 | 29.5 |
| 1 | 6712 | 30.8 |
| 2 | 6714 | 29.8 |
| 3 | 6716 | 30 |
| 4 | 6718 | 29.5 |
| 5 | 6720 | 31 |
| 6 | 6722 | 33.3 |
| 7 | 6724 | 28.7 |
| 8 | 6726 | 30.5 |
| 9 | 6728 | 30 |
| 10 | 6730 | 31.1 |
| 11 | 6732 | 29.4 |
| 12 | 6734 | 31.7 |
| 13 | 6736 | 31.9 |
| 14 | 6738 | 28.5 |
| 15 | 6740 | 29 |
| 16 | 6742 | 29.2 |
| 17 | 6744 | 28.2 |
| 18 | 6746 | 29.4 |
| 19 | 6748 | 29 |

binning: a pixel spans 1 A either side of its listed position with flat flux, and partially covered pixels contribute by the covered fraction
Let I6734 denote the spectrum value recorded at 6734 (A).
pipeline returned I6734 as 31.7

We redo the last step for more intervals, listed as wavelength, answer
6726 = 30.5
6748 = 29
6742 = 29.2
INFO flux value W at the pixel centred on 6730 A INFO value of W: 31.1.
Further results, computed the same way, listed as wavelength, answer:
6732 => 29.4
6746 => 29.4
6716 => 30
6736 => 31.9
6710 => 29.5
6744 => 28.2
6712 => 30.8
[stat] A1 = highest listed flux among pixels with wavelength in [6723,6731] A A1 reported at 31.1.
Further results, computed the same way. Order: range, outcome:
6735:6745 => 31.9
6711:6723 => 33.3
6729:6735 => 31.7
